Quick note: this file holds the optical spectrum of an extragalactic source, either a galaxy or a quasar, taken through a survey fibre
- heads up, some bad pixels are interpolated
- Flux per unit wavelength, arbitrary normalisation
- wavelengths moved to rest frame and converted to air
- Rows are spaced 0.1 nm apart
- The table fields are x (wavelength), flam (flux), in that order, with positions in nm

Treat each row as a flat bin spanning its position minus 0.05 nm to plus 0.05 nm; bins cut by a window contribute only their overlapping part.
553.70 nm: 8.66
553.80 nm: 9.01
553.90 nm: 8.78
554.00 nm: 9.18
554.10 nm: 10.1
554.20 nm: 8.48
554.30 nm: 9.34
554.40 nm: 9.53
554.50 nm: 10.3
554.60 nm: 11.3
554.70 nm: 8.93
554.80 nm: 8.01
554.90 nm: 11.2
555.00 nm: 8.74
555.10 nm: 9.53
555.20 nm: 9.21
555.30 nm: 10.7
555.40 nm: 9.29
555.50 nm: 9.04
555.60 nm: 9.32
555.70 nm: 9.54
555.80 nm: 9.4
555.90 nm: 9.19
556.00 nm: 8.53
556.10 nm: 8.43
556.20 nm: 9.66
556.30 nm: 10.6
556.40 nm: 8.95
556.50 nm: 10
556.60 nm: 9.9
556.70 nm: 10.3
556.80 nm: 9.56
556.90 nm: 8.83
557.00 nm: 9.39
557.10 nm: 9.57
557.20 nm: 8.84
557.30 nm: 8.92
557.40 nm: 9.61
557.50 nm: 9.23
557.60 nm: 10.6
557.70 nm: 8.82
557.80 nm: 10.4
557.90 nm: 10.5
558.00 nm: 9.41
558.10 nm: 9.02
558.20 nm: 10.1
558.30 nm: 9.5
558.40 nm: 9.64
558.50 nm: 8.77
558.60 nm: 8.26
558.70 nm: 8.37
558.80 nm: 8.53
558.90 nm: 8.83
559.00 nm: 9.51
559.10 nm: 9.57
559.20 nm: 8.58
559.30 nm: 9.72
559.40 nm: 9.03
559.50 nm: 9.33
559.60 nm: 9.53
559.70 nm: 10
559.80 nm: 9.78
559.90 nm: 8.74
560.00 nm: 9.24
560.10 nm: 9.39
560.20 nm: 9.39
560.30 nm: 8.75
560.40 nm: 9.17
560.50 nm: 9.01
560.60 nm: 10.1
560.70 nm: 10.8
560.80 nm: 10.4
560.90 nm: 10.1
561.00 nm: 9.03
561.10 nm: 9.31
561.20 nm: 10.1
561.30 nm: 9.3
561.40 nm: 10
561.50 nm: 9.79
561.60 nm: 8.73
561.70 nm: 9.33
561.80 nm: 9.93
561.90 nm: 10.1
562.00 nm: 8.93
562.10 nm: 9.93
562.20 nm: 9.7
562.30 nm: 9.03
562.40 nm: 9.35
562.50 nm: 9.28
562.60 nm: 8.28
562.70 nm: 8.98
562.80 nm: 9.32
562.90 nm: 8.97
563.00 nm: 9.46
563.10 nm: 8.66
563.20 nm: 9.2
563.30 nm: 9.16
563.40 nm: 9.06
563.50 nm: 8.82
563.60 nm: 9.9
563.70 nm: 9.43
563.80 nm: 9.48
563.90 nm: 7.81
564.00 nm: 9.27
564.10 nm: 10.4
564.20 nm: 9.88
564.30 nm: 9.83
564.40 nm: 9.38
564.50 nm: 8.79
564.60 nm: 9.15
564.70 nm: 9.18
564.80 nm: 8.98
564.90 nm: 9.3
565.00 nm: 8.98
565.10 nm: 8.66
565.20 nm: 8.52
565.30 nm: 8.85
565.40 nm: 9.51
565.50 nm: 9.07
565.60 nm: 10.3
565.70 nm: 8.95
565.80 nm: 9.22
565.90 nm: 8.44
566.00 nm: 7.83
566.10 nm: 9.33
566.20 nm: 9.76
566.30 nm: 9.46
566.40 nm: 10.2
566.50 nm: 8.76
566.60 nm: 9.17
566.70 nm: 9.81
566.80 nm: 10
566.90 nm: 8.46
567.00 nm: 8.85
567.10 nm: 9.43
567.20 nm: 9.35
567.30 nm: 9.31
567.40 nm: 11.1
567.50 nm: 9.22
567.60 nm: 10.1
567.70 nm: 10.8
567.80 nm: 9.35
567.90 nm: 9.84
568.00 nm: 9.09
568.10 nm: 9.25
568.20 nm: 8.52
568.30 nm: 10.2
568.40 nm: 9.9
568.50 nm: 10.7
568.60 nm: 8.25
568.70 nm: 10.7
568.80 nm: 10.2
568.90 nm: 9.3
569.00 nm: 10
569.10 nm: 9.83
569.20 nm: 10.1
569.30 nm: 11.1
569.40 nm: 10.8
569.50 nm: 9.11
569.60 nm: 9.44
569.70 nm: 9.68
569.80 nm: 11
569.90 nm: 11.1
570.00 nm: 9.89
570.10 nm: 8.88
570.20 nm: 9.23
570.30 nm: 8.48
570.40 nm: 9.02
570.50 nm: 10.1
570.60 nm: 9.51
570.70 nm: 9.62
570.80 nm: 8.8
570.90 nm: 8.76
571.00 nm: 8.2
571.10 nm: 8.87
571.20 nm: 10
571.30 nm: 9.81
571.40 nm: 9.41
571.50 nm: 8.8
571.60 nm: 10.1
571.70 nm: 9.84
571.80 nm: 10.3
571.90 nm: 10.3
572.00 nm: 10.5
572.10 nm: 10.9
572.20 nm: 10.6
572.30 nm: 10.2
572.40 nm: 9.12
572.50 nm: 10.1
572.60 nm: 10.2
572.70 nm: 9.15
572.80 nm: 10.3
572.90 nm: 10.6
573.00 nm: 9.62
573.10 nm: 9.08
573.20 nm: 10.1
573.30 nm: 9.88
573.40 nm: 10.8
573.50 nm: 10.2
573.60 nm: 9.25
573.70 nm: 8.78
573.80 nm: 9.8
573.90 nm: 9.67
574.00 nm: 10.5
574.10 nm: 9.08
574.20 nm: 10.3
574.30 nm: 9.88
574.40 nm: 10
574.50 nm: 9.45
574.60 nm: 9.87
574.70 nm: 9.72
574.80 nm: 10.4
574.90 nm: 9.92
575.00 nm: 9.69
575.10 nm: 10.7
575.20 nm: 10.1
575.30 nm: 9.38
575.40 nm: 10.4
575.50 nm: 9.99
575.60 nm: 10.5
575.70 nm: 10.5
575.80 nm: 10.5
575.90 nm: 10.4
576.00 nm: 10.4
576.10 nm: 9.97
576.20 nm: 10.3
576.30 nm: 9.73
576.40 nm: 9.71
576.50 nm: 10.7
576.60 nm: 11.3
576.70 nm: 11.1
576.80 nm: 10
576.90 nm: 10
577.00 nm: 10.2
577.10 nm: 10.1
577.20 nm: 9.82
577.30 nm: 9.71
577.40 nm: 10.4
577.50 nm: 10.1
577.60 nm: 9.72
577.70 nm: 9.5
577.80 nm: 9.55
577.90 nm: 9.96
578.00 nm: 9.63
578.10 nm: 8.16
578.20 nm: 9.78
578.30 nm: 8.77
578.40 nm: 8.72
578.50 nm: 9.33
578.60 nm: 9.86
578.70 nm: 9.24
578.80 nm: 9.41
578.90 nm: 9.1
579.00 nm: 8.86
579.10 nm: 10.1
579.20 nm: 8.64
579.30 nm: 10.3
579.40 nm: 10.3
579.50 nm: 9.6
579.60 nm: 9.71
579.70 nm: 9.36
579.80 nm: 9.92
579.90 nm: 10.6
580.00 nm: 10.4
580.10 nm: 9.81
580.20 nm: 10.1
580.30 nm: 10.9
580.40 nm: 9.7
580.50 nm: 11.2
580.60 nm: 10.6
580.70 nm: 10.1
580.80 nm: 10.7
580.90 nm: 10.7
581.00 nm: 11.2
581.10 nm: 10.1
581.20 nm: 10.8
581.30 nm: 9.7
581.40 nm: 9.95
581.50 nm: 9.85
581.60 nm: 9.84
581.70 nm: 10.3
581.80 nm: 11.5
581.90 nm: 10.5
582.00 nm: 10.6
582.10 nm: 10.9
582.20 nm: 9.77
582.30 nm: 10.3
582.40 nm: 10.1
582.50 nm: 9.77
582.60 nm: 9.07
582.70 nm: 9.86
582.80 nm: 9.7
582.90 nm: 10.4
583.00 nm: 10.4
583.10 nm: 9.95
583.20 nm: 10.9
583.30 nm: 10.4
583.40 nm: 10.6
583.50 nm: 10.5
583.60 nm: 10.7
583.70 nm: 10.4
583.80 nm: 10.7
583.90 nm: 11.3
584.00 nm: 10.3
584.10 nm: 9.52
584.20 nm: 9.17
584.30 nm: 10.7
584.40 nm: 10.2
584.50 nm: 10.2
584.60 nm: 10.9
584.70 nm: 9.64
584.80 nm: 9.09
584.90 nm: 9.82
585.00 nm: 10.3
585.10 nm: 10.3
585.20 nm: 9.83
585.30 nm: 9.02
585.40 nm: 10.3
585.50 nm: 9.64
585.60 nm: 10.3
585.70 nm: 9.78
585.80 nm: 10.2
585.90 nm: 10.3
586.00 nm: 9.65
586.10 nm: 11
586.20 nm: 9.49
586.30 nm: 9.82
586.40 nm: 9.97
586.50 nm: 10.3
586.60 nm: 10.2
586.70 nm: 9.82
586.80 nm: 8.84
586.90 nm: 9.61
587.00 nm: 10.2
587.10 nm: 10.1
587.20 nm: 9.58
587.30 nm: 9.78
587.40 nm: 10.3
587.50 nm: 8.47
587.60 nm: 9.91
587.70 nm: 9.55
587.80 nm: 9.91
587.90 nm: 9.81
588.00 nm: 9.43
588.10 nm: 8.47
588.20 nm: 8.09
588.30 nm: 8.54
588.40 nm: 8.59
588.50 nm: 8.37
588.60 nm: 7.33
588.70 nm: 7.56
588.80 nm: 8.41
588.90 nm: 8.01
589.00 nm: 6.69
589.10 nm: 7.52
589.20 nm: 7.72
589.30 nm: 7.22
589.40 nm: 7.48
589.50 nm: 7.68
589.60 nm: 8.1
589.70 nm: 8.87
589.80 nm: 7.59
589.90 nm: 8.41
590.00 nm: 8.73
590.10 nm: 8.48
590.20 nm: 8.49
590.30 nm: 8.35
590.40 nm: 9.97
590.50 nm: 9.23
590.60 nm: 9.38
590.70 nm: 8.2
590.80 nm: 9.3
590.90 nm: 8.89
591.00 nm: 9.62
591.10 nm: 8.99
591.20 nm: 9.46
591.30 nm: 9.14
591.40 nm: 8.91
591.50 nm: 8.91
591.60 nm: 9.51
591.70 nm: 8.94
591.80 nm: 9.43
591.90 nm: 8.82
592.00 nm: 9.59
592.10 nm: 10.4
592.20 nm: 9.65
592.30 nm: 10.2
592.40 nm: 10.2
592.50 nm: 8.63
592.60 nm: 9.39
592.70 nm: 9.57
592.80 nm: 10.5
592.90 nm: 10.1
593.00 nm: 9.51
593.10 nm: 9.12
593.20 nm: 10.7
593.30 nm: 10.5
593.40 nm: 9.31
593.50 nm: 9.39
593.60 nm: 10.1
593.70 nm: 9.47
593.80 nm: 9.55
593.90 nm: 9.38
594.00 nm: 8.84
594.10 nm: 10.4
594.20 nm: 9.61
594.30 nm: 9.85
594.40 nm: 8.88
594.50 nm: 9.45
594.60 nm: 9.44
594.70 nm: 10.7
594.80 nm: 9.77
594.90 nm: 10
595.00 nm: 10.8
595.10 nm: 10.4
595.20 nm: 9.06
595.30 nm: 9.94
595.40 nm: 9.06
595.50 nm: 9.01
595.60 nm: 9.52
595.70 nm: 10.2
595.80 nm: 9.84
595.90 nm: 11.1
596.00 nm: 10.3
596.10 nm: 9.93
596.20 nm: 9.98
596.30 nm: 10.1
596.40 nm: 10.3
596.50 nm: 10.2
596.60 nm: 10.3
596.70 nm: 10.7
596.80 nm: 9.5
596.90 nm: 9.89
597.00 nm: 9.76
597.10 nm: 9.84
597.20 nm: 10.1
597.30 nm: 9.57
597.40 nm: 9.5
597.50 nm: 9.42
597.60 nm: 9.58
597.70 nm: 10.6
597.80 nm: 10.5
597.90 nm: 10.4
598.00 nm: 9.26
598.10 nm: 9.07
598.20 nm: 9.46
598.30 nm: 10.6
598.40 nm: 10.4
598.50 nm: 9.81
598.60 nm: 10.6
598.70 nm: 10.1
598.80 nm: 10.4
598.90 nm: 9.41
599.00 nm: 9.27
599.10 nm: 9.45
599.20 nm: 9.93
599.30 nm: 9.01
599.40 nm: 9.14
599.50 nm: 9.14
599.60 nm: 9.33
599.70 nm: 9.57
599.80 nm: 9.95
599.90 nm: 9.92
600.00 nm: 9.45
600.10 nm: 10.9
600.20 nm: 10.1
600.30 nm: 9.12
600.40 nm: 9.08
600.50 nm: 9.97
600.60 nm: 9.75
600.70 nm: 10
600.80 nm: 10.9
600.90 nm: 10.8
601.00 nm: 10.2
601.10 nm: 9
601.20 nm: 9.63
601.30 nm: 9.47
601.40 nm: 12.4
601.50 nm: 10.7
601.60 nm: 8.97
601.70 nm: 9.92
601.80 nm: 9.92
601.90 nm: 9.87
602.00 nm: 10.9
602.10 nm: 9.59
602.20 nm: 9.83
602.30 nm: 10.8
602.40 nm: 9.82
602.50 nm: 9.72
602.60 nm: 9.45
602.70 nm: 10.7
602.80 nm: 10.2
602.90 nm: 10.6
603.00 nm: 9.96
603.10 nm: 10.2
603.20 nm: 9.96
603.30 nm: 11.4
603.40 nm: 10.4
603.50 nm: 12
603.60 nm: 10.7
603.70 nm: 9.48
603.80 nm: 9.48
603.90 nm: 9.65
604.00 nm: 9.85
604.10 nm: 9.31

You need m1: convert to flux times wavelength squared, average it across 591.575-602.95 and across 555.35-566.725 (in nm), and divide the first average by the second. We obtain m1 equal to 1.20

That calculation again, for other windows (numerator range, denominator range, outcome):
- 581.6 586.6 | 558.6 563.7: 1.18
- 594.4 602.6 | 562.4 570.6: 1.17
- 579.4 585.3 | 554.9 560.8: 1.18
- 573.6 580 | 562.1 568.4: 1.10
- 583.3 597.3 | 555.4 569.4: 1.11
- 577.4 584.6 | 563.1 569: 1.13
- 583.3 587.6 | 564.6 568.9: 1.14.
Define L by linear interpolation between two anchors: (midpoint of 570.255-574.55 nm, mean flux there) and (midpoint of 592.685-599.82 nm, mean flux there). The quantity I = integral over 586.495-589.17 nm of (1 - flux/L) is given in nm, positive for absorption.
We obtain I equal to 0.22 nm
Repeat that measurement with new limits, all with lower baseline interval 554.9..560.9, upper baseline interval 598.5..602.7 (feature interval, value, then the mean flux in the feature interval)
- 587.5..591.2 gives 0.47 nm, 8.54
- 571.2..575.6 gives -0.15 nm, 9.93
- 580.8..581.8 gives -0.07 nm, 10.4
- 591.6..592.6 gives 0.03 nm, 9.53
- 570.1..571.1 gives 0.05 nm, 9.06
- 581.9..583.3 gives -0.07 nm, 10.2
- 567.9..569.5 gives -0.05 nm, 9.84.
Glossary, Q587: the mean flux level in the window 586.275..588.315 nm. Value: 9.57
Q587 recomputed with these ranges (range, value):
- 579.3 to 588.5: 10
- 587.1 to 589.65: 8.53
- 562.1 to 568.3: 9.28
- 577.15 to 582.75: 9.94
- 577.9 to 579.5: 9.37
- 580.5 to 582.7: 10.3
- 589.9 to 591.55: 8.99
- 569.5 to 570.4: 9.64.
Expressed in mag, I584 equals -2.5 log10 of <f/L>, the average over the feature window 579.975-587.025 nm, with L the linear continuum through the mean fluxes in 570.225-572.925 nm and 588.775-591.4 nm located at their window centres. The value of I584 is -0.15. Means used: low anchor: 9.68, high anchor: 8.47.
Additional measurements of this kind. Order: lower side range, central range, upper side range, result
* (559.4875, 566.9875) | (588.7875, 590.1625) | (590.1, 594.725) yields 0.192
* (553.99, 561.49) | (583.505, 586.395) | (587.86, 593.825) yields -0.121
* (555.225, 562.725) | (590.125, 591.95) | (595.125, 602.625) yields 0.084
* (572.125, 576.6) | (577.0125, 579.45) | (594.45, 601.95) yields 0.049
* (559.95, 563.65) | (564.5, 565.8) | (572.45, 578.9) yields 0.048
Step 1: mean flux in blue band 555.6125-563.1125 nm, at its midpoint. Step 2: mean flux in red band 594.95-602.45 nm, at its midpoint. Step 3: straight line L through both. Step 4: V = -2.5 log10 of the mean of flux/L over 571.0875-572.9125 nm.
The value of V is -0.044 mag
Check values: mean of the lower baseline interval 9.4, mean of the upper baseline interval 9.92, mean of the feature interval 9.96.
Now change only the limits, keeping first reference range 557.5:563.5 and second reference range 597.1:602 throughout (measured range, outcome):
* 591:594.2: 0.02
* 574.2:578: -0.06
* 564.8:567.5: 0.02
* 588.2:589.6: 0.24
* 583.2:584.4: -0.08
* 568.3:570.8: -0.04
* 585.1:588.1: -0.01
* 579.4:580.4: -0.05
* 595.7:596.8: -0.04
